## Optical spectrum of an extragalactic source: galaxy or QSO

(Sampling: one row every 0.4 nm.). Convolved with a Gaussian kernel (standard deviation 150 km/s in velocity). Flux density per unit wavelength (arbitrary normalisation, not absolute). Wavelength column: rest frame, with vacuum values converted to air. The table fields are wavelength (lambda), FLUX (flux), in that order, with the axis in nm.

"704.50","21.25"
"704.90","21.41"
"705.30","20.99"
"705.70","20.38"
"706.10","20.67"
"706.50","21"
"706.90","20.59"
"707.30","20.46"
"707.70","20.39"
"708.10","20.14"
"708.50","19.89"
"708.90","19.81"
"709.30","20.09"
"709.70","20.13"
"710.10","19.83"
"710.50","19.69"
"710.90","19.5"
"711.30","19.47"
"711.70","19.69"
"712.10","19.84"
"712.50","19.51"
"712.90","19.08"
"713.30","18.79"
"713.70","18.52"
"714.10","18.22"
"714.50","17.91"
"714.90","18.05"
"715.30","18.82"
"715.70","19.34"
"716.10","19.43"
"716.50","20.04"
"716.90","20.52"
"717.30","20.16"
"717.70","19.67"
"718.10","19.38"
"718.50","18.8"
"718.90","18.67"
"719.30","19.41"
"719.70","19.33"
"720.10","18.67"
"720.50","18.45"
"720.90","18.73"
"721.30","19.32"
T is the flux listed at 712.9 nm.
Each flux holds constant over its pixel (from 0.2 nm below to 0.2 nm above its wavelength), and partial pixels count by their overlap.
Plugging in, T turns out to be 19.08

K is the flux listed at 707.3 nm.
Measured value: 20.46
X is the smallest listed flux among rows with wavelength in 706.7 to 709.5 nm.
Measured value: 19.81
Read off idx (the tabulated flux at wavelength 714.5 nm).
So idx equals 17.91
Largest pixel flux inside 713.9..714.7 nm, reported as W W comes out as 18.22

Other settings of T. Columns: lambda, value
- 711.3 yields 19.47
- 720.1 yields 18.67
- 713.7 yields 18.52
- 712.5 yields 19.51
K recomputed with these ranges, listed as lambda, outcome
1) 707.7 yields 20.39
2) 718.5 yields 18.8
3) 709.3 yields 20.09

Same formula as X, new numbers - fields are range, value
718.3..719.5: 18.67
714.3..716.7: 17.91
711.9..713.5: 18.79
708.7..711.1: 19.5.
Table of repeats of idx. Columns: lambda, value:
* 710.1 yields 19.83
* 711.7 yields 19.69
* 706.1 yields 20.67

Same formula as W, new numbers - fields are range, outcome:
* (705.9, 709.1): 21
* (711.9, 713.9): 19.84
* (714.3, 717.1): 20.52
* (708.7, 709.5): 20.09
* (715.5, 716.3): 19.43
